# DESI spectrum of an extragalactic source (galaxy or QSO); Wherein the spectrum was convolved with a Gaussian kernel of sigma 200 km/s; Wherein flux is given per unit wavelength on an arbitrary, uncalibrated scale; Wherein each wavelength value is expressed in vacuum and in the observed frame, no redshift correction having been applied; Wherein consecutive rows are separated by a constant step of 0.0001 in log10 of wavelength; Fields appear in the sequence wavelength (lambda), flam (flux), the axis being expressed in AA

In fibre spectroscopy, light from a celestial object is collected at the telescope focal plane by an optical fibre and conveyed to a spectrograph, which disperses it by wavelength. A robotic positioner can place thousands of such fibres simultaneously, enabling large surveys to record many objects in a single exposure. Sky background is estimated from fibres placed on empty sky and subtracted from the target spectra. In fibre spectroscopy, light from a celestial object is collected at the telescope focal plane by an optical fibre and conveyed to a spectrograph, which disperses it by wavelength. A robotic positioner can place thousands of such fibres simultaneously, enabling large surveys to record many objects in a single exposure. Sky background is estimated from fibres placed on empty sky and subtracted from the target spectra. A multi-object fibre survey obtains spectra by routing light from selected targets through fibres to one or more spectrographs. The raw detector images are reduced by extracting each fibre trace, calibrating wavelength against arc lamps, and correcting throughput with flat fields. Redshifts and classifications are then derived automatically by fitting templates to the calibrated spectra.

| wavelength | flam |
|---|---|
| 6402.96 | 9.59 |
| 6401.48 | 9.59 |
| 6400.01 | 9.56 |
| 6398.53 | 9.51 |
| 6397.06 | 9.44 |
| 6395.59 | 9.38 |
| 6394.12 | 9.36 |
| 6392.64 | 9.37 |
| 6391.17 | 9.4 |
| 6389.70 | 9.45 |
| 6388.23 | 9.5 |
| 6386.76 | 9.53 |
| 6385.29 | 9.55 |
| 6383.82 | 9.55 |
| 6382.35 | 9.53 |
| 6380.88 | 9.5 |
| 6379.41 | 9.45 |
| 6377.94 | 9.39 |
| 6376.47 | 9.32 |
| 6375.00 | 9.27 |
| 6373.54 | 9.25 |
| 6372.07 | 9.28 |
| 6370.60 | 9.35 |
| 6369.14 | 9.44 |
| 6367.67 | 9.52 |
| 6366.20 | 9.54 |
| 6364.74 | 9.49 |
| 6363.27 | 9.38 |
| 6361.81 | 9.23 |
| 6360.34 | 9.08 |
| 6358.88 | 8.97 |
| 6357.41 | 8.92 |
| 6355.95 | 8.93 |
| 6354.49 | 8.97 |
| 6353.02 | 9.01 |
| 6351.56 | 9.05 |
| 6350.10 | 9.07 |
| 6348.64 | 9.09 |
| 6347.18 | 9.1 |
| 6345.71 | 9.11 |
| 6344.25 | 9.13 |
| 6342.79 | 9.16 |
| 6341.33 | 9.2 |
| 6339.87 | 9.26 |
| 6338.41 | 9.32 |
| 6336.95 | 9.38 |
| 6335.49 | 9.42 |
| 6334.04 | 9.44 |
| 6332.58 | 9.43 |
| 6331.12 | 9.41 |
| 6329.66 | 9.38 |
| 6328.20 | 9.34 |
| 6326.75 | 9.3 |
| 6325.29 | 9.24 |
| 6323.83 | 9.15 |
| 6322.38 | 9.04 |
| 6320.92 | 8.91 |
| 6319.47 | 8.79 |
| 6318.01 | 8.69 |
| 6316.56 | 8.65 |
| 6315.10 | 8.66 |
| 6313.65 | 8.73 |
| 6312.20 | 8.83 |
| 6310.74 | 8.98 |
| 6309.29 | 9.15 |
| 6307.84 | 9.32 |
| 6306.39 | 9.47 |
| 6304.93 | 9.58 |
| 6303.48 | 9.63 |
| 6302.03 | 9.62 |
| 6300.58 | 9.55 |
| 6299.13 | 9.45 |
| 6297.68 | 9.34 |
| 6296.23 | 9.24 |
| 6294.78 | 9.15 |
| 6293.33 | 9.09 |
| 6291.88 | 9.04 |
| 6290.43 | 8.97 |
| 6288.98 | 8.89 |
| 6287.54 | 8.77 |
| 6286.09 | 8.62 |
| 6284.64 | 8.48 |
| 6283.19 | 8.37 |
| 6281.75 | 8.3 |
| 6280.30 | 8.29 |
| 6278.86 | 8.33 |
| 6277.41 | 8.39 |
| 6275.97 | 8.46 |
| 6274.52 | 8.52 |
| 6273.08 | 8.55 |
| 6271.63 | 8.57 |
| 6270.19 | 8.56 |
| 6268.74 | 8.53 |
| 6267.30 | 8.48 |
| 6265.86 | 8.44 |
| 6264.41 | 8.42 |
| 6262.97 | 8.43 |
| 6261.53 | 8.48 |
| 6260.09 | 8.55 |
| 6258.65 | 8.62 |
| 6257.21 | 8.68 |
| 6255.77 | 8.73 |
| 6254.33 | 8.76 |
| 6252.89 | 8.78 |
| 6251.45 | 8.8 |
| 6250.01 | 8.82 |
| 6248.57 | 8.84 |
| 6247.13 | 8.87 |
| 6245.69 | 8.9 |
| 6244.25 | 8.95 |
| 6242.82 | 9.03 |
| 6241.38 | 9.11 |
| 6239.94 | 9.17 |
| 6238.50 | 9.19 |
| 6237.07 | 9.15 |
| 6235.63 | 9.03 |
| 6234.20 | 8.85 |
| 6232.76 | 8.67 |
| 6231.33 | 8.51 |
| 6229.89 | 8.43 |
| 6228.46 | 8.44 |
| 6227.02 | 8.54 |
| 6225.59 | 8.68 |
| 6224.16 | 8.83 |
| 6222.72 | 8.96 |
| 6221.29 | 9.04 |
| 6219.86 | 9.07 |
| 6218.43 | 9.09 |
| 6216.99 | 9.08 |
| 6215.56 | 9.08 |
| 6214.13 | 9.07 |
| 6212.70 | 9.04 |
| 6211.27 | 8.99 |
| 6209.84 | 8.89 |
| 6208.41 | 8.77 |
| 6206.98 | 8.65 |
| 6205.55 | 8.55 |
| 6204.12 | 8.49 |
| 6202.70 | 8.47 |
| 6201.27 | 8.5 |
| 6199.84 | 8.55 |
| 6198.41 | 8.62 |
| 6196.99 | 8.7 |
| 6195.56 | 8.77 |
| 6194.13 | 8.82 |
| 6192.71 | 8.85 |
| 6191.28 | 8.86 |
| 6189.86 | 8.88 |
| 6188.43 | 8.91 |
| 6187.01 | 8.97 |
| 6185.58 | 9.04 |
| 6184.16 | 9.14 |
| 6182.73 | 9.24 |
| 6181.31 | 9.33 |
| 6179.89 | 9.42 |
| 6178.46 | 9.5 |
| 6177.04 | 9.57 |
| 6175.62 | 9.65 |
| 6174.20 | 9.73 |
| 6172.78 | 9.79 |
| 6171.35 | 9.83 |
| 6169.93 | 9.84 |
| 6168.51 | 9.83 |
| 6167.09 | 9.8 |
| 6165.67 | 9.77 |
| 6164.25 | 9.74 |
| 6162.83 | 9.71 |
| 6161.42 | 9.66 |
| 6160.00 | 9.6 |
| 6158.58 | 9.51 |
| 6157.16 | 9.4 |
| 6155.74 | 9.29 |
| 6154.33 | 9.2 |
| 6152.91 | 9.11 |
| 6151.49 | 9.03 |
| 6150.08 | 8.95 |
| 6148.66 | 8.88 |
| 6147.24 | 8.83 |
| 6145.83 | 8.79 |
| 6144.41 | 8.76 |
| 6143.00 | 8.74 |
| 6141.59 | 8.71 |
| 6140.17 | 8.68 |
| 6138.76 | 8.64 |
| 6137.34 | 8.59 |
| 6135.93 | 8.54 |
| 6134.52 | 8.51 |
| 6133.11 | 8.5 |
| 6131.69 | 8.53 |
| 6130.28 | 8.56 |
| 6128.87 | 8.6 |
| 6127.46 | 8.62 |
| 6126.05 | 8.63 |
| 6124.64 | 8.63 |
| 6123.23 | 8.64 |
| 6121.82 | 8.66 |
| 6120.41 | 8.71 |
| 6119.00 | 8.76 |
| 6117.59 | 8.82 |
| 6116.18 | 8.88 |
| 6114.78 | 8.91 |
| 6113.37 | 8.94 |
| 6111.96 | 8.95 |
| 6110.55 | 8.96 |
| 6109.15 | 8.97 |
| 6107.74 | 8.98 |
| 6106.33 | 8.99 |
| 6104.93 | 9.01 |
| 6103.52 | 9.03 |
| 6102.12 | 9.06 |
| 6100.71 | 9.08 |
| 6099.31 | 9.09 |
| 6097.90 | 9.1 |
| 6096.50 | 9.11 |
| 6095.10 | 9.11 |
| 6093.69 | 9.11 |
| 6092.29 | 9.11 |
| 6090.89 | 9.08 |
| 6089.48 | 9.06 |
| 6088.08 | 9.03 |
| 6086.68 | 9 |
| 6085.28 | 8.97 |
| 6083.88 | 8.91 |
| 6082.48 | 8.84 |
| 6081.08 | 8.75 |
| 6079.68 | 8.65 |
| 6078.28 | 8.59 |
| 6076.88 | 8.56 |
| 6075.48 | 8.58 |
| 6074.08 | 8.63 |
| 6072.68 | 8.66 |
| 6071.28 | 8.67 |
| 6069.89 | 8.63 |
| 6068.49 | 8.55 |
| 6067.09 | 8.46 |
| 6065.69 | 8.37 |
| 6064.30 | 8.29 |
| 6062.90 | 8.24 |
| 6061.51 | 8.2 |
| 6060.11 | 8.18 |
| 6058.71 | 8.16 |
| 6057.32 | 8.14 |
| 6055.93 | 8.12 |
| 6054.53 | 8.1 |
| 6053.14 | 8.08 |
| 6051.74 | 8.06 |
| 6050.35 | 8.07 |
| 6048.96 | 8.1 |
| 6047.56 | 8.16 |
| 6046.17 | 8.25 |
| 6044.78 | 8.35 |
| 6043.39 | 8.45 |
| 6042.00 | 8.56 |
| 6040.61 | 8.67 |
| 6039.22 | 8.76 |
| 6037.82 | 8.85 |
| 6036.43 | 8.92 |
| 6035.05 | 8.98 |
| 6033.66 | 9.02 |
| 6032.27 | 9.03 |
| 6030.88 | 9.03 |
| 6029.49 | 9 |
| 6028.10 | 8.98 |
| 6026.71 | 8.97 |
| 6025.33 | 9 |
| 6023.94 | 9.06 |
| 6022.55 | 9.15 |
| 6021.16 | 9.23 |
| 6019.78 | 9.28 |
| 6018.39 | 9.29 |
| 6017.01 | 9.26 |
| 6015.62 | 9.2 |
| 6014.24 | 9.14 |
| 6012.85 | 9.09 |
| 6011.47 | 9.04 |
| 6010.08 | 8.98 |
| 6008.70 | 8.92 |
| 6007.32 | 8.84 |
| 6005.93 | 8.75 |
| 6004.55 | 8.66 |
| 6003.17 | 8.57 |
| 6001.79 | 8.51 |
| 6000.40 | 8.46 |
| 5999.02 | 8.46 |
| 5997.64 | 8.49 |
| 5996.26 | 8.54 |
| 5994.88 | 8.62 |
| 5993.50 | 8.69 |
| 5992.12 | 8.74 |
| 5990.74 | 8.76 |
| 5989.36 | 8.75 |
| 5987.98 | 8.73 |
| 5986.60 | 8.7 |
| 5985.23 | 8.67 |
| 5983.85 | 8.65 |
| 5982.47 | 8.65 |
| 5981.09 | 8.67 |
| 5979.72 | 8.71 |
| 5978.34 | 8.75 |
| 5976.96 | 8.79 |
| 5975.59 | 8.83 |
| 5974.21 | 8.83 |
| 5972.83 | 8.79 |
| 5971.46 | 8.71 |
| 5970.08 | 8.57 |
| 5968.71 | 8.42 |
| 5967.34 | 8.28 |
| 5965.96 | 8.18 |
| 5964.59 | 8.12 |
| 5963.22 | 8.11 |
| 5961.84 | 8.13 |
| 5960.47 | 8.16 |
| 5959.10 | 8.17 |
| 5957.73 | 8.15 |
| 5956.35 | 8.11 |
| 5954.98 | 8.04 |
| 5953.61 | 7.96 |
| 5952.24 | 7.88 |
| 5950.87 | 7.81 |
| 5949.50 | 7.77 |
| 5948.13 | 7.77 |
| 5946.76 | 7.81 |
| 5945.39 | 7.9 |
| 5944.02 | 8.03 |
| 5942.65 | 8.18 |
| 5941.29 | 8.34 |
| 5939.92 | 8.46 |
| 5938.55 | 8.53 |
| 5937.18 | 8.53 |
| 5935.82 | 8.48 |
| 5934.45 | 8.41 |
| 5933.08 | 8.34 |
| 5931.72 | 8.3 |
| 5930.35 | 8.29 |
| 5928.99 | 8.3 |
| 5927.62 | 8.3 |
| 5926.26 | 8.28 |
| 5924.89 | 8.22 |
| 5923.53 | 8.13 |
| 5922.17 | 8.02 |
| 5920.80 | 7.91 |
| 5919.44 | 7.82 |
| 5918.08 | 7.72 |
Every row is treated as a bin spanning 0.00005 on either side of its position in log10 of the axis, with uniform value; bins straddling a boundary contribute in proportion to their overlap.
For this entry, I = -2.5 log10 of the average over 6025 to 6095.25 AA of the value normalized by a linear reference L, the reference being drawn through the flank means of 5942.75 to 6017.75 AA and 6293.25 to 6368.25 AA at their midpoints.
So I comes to 0.00 mag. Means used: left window 8.5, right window 9.19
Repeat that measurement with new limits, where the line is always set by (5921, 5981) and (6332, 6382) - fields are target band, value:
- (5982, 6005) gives -0.03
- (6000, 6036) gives -0.07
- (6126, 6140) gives 0.02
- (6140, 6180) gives -0.07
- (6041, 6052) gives 0.03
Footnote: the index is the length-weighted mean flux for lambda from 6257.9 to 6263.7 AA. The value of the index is 8.53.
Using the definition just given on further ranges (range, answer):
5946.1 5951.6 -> 7.79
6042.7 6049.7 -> 8.26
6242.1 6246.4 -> 8.97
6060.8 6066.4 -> 8.28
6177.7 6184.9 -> 9.33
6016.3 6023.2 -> 9.24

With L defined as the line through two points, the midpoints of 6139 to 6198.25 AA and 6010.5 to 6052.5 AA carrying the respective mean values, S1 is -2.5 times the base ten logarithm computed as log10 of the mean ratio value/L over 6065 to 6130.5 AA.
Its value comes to 0.02 mag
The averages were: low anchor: 8.83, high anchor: 9.23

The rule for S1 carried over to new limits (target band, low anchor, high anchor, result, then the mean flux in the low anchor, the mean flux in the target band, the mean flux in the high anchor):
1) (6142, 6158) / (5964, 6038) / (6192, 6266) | -0.03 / 8.8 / 9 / 8.79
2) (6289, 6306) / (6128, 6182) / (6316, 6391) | -0.01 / 9.19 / 9.31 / 9.25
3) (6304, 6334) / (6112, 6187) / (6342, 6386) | 0.01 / 9.09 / 9.11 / 9.25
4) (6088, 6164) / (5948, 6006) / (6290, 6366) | -0.02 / 8.45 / 8.94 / 9.17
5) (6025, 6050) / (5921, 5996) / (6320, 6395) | -0.02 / 8.36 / 8.71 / 9.28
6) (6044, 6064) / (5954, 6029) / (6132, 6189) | 0.09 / 8.69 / 8.16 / 9.21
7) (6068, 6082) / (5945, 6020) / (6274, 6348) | 0.01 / 8.54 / 8.63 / 9.04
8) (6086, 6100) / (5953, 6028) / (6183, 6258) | -0.04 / 8.68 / 9.08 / 8.84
